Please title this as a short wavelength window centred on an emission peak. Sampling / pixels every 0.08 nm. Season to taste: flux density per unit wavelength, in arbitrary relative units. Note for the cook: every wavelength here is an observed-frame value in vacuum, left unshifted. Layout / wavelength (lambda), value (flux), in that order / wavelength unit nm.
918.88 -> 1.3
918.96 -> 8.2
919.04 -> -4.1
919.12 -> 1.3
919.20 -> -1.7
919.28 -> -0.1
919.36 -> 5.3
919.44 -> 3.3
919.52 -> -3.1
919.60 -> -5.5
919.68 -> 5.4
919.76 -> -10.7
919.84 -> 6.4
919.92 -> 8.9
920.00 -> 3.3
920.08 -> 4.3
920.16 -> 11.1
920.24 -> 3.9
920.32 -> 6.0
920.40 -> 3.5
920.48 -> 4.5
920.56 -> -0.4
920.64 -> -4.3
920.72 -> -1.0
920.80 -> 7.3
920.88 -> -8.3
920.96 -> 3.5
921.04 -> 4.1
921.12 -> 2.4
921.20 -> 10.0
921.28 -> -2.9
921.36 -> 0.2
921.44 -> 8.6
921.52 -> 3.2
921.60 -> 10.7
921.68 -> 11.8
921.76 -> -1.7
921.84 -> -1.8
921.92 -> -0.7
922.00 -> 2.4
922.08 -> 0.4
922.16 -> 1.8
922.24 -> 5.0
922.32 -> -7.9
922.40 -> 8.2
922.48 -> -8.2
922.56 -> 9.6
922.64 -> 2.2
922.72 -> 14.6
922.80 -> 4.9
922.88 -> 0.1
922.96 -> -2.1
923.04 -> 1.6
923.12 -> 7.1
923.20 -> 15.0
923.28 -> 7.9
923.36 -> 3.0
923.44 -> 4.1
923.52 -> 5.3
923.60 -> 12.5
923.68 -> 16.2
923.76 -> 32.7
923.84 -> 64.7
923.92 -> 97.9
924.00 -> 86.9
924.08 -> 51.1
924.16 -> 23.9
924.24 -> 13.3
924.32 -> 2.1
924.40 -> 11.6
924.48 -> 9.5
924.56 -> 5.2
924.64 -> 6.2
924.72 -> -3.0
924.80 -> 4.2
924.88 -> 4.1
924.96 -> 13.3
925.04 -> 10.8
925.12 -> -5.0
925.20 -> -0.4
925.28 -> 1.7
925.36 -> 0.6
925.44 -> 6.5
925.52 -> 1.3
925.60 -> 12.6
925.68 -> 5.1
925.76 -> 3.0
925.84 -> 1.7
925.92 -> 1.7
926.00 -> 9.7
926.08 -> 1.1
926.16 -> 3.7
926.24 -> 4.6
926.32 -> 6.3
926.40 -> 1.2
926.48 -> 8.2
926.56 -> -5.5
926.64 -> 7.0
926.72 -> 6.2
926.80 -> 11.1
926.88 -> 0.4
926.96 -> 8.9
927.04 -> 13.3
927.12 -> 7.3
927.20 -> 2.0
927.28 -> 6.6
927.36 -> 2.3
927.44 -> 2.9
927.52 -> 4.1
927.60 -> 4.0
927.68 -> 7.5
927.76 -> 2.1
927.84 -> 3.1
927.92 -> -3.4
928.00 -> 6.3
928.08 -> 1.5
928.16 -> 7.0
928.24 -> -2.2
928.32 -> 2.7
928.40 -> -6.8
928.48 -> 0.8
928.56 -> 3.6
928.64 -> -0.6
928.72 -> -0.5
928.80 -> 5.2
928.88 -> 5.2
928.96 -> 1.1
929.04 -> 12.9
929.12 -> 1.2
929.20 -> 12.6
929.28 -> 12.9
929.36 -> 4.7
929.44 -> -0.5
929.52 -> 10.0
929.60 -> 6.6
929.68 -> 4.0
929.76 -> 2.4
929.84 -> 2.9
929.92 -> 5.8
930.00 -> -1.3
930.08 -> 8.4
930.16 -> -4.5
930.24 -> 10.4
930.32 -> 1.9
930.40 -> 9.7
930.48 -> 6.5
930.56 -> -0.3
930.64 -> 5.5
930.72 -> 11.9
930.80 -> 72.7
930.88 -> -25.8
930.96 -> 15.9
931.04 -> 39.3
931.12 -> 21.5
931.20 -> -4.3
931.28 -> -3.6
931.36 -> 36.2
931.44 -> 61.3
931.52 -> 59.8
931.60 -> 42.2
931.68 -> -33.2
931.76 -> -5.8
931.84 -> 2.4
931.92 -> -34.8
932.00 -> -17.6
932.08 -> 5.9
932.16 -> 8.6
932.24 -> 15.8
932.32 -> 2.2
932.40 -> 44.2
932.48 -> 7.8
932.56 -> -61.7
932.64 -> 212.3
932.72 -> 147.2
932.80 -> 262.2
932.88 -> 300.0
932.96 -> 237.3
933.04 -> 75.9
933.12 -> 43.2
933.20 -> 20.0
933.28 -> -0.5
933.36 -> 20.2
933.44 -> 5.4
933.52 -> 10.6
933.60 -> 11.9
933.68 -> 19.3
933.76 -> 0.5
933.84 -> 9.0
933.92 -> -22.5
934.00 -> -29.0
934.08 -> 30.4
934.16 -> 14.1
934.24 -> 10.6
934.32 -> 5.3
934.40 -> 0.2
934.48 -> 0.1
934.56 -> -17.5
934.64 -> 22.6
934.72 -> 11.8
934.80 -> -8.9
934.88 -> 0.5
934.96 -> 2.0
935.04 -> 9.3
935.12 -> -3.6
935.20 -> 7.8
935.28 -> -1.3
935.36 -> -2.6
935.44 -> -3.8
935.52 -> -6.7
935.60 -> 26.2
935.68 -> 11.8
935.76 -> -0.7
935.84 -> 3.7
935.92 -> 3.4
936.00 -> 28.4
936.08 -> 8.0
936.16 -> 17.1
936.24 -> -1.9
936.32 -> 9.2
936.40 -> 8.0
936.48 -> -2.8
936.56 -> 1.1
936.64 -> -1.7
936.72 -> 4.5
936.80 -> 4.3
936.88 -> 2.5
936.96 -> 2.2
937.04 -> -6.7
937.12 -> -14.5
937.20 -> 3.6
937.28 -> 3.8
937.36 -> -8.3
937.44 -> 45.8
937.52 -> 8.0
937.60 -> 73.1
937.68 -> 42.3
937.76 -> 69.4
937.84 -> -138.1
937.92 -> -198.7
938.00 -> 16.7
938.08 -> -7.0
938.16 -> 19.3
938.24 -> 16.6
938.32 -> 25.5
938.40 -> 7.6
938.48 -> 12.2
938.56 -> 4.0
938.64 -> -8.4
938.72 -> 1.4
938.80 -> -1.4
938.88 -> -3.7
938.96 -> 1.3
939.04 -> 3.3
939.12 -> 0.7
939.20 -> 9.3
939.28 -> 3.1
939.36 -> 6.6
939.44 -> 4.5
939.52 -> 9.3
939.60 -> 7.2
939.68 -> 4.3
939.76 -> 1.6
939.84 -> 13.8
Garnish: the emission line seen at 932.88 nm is [O III] 5007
